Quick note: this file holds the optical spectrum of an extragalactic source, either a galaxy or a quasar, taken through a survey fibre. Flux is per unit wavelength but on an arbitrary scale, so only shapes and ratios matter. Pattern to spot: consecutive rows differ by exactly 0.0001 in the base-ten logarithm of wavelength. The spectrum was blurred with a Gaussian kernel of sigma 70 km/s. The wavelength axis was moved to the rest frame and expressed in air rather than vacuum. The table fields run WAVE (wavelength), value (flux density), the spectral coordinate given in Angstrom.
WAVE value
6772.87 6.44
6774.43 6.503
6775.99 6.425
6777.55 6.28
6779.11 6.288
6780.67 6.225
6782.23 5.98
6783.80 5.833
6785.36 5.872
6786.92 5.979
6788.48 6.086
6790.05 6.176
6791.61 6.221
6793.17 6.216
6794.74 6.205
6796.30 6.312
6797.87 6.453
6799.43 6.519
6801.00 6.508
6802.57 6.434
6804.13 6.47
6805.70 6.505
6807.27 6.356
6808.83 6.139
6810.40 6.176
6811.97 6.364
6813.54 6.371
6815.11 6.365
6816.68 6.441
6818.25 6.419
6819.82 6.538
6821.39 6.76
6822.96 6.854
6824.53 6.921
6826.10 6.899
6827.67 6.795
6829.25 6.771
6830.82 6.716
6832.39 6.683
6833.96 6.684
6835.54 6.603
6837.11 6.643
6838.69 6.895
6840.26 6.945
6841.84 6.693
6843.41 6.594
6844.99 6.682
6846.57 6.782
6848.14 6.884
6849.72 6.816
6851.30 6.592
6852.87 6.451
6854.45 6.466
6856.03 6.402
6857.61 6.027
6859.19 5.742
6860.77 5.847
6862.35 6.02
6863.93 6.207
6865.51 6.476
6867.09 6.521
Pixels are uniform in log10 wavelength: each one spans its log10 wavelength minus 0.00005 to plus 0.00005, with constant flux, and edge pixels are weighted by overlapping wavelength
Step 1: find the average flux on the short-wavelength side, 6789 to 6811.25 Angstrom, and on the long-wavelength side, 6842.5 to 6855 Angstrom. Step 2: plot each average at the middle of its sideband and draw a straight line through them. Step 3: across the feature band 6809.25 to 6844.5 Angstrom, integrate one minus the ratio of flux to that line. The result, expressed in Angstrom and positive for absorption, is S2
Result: -0.7 Angstrom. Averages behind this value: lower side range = 6.33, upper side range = 6.66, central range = 6.64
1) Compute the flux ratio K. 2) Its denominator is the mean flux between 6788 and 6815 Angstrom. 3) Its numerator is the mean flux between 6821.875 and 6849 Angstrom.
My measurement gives 1.07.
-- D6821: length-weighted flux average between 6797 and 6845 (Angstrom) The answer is 6.58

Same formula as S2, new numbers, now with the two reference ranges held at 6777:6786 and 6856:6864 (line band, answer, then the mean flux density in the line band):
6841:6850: -1.10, 6.74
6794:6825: -2.08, 6.45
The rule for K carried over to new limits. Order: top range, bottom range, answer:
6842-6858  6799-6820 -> 1.03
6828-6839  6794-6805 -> 1.05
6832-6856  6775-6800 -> 1.08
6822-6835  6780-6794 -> 1.12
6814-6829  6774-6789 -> 1.08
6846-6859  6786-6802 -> 1.04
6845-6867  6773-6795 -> 1.03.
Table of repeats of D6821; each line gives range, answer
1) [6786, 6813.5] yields 6.3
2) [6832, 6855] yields 6.7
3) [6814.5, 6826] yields 6.64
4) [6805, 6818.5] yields 6.34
